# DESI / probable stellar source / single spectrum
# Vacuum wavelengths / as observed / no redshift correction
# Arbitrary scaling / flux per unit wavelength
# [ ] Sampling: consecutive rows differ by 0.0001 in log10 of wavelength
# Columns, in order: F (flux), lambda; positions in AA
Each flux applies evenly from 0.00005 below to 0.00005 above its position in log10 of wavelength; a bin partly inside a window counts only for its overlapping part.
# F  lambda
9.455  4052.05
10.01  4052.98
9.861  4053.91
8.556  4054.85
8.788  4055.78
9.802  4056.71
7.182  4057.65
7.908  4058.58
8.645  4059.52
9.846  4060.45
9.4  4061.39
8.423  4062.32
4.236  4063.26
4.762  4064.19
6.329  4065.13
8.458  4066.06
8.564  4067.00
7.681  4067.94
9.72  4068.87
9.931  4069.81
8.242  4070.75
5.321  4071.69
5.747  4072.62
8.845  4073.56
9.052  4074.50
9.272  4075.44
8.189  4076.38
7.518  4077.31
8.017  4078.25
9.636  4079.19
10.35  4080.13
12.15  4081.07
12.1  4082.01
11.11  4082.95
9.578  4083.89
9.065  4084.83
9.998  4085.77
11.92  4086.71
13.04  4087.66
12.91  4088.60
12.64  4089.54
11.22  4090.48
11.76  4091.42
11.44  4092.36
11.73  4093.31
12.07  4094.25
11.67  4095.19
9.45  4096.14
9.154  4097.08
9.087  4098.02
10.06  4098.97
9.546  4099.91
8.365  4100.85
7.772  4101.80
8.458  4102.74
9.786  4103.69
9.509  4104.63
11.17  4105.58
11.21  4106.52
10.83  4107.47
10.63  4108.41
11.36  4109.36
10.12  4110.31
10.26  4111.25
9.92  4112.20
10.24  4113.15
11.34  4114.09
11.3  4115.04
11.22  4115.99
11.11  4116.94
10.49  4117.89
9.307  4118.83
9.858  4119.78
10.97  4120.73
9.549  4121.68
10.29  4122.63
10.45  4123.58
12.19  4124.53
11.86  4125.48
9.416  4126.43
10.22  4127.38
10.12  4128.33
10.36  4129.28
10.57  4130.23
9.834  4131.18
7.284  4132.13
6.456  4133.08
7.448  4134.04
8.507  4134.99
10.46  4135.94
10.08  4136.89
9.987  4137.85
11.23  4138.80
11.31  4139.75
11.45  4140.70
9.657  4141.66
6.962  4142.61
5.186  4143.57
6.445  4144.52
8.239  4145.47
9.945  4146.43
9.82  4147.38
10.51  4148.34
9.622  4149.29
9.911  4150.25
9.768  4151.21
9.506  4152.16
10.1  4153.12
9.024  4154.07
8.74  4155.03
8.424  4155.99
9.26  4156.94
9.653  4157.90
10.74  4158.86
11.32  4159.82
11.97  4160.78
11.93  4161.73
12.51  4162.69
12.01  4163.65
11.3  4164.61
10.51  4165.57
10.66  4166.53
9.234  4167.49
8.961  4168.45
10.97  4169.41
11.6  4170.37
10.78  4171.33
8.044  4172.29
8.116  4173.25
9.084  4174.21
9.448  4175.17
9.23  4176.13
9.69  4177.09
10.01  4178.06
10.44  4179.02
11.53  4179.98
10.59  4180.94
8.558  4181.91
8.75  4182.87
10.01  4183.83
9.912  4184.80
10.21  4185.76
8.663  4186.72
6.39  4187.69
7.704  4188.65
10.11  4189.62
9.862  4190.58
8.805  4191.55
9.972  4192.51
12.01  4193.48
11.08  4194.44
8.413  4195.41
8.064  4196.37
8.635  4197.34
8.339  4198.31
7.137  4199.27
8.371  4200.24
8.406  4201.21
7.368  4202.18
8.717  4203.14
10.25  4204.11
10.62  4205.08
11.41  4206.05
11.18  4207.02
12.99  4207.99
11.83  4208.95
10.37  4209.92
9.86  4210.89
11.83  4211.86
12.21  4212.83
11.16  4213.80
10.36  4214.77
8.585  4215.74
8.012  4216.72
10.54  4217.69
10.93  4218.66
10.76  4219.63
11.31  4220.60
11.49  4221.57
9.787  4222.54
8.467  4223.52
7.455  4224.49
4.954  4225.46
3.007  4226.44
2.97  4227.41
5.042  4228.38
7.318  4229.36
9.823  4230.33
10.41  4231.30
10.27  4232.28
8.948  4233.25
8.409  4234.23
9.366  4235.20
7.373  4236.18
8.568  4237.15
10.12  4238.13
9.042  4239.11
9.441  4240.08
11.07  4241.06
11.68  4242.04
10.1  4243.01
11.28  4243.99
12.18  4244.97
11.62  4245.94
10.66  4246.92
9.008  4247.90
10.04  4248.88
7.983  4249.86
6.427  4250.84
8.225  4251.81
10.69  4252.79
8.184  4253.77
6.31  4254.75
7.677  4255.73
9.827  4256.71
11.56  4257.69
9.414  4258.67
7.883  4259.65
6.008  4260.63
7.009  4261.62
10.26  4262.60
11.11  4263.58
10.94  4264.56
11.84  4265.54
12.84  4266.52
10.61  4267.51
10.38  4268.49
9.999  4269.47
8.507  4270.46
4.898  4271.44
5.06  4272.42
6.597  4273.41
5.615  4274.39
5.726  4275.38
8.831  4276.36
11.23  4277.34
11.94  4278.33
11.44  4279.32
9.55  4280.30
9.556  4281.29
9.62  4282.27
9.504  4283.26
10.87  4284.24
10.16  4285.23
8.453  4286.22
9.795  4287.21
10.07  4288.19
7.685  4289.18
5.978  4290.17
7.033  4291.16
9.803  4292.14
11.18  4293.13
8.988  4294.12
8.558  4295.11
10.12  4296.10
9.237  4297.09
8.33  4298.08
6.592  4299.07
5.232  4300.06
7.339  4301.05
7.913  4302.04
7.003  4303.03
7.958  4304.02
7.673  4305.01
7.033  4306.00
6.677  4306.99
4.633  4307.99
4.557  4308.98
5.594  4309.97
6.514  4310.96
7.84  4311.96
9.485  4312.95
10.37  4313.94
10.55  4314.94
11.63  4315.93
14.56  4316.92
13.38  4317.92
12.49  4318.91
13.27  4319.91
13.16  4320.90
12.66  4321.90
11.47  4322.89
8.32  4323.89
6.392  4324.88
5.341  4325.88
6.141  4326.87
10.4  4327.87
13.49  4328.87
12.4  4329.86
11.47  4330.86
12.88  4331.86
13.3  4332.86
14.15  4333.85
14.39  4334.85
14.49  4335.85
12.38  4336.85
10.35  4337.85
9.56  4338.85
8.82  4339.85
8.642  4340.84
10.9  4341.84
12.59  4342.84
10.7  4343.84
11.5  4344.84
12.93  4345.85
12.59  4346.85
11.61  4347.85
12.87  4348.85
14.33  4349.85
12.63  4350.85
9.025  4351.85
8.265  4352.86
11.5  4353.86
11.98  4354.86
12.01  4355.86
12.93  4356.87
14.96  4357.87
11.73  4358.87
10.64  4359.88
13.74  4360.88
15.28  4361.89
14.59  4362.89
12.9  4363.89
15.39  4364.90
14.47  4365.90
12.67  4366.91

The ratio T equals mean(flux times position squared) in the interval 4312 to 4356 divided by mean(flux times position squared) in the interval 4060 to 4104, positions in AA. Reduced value 1.4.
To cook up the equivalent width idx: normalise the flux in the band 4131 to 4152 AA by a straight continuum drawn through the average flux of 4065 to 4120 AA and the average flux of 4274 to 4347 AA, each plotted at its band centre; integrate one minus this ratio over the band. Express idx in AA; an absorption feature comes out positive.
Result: 1.7 AA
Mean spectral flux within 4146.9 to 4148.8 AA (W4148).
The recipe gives 10.2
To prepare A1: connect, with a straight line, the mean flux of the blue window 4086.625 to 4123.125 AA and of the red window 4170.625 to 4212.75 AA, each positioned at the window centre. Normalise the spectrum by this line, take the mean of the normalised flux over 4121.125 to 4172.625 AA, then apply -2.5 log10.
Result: 0.03 mag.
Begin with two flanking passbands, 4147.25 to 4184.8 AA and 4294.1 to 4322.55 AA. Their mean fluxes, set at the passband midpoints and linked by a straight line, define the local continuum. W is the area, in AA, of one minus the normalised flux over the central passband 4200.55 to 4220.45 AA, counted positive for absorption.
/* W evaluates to -1.3 AA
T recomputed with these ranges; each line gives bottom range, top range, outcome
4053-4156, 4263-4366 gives 1.18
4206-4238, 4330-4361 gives 1.36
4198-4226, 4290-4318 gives 0.88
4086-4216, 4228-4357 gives 1.04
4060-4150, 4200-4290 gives 1.03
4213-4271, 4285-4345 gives 1.08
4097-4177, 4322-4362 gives 1.27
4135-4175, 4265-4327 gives 0.97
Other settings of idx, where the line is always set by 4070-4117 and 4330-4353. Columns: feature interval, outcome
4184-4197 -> 1.75 AA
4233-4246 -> 1.42 AA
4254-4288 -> 6.56 AA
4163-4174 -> 0.44 AA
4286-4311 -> 8.28 AA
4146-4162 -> 0.83 AA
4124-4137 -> 0.94 AA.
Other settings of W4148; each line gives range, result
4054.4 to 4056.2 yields 8.69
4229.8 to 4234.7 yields 9.56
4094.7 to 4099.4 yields 9.88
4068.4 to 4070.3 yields 9.81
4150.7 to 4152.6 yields 9.65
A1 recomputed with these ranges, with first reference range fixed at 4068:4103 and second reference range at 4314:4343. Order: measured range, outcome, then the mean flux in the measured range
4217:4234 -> 0.26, 8.43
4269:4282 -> 0.29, 8.4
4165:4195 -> 0.08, 9.71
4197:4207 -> 0.17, 9.03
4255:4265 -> 0.20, 9.09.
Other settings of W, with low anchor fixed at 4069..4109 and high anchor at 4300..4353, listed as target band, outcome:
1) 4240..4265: 1.7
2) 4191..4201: 1.0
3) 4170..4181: 0.3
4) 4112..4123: -0.5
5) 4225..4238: 3.4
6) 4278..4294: 1.1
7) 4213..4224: 0.0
